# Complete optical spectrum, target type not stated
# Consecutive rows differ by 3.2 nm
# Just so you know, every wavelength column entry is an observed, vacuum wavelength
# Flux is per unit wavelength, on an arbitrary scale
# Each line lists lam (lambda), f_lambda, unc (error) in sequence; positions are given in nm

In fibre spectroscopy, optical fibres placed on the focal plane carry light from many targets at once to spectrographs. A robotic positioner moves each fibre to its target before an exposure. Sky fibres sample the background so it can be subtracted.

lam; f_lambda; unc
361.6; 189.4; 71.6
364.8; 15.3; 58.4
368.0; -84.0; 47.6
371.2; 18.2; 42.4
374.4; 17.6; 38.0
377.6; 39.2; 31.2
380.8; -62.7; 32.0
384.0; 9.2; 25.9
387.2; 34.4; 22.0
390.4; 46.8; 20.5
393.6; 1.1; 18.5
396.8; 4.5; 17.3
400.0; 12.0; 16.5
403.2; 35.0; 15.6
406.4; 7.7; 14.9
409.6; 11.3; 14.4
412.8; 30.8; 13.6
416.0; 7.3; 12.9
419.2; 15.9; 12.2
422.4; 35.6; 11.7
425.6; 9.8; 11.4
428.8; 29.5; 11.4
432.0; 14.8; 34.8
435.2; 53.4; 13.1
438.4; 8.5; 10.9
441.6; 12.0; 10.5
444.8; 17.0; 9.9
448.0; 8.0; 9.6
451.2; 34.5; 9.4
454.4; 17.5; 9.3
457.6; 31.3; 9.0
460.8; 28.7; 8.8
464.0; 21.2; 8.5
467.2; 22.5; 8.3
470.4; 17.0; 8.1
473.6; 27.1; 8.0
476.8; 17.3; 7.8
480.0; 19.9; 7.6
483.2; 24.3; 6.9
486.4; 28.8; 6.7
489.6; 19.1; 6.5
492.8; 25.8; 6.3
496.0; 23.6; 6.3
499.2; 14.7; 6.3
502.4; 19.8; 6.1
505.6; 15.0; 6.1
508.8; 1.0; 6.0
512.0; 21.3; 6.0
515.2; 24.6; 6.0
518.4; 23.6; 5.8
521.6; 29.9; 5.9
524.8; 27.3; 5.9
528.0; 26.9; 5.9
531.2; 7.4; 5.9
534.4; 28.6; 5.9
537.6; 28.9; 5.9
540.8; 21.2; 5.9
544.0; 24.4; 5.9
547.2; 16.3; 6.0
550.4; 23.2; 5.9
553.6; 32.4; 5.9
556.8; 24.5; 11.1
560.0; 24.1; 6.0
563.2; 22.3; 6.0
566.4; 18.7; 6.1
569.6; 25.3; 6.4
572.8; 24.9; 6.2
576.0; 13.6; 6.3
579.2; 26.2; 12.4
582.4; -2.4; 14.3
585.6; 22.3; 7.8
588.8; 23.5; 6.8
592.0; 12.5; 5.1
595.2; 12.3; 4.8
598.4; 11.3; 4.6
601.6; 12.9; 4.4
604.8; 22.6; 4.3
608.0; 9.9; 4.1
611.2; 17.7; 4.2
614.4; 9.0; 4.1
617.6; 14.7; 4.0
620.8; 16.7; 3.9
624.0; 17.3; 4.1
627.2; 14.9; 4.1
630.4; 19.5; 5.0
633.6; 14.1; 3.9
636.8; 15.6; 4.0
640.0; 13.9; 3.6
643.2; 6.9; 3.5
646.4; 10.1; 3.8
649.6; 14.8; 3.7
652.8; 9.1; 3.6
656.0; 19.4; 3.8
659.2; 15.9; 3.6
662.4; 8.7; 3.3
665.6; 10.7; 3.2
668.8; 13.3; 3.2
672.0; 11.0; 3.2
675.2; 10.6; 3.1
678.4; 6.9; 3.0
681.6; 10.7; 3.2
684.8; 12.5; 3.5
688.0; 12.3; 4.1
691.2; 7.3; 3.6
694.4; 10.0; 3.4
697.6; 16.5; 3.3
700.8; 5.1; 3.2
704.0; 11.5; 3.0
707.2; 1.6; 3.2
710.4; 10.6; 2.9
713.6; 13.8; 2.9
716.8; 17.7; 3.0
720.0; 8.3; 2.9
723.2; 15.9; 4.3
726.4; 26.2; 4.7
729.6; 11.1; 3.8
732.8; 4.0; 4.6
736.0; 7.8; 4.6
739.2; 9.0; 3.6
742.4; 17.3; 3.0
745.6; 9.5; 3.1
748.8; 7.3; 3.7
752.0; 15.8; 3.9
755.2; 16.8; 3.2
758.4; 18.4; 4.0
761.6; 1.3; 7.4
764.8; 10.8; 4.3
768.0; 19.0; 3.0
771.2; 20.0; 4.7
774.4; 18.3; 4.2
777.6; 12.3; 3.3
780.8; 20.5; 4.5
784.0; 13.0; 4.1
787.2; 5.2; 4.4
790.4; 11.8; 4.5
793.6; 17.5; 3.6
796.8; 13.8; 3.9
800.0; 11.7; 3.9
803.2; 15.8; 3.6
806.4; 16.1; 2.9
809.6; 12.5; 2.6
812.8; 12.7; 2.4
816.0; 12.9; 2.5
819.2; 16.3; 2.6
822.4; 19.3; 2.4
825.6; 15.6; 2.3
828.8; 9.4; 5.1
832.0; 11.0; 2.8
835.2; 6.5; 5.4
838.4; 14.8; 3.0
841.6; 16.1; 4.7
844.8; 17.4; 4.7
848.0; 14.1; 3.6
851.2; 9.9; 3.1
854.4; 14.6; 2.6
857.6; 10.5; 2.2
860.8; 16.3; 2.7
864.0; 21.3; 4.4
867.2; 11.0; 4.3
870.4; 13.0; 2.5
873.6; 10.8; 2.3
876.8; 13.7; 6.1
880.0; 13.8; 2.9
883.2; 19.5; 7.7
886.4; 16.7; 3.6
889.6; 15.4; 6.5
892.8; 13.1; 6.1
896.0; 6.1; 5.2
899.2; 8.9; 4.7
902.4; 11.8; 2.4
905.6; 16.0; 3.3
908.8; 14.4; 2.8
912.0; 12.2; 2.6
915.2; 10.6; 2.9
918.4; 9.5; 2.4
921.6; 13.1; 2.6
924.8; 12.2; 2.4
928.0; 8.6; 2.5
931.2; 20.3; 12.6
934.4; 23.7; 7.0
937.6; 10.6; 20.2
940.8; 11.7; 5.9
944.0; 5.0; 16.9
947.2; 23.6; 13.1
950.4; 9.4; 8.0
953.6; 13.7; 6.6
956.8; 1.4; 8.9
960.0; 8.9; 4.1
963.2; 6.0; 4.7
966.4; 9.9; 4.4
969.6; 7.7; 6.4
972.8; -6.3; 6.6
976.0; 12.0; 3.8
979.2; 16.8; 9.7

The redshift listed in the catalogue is 0.11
